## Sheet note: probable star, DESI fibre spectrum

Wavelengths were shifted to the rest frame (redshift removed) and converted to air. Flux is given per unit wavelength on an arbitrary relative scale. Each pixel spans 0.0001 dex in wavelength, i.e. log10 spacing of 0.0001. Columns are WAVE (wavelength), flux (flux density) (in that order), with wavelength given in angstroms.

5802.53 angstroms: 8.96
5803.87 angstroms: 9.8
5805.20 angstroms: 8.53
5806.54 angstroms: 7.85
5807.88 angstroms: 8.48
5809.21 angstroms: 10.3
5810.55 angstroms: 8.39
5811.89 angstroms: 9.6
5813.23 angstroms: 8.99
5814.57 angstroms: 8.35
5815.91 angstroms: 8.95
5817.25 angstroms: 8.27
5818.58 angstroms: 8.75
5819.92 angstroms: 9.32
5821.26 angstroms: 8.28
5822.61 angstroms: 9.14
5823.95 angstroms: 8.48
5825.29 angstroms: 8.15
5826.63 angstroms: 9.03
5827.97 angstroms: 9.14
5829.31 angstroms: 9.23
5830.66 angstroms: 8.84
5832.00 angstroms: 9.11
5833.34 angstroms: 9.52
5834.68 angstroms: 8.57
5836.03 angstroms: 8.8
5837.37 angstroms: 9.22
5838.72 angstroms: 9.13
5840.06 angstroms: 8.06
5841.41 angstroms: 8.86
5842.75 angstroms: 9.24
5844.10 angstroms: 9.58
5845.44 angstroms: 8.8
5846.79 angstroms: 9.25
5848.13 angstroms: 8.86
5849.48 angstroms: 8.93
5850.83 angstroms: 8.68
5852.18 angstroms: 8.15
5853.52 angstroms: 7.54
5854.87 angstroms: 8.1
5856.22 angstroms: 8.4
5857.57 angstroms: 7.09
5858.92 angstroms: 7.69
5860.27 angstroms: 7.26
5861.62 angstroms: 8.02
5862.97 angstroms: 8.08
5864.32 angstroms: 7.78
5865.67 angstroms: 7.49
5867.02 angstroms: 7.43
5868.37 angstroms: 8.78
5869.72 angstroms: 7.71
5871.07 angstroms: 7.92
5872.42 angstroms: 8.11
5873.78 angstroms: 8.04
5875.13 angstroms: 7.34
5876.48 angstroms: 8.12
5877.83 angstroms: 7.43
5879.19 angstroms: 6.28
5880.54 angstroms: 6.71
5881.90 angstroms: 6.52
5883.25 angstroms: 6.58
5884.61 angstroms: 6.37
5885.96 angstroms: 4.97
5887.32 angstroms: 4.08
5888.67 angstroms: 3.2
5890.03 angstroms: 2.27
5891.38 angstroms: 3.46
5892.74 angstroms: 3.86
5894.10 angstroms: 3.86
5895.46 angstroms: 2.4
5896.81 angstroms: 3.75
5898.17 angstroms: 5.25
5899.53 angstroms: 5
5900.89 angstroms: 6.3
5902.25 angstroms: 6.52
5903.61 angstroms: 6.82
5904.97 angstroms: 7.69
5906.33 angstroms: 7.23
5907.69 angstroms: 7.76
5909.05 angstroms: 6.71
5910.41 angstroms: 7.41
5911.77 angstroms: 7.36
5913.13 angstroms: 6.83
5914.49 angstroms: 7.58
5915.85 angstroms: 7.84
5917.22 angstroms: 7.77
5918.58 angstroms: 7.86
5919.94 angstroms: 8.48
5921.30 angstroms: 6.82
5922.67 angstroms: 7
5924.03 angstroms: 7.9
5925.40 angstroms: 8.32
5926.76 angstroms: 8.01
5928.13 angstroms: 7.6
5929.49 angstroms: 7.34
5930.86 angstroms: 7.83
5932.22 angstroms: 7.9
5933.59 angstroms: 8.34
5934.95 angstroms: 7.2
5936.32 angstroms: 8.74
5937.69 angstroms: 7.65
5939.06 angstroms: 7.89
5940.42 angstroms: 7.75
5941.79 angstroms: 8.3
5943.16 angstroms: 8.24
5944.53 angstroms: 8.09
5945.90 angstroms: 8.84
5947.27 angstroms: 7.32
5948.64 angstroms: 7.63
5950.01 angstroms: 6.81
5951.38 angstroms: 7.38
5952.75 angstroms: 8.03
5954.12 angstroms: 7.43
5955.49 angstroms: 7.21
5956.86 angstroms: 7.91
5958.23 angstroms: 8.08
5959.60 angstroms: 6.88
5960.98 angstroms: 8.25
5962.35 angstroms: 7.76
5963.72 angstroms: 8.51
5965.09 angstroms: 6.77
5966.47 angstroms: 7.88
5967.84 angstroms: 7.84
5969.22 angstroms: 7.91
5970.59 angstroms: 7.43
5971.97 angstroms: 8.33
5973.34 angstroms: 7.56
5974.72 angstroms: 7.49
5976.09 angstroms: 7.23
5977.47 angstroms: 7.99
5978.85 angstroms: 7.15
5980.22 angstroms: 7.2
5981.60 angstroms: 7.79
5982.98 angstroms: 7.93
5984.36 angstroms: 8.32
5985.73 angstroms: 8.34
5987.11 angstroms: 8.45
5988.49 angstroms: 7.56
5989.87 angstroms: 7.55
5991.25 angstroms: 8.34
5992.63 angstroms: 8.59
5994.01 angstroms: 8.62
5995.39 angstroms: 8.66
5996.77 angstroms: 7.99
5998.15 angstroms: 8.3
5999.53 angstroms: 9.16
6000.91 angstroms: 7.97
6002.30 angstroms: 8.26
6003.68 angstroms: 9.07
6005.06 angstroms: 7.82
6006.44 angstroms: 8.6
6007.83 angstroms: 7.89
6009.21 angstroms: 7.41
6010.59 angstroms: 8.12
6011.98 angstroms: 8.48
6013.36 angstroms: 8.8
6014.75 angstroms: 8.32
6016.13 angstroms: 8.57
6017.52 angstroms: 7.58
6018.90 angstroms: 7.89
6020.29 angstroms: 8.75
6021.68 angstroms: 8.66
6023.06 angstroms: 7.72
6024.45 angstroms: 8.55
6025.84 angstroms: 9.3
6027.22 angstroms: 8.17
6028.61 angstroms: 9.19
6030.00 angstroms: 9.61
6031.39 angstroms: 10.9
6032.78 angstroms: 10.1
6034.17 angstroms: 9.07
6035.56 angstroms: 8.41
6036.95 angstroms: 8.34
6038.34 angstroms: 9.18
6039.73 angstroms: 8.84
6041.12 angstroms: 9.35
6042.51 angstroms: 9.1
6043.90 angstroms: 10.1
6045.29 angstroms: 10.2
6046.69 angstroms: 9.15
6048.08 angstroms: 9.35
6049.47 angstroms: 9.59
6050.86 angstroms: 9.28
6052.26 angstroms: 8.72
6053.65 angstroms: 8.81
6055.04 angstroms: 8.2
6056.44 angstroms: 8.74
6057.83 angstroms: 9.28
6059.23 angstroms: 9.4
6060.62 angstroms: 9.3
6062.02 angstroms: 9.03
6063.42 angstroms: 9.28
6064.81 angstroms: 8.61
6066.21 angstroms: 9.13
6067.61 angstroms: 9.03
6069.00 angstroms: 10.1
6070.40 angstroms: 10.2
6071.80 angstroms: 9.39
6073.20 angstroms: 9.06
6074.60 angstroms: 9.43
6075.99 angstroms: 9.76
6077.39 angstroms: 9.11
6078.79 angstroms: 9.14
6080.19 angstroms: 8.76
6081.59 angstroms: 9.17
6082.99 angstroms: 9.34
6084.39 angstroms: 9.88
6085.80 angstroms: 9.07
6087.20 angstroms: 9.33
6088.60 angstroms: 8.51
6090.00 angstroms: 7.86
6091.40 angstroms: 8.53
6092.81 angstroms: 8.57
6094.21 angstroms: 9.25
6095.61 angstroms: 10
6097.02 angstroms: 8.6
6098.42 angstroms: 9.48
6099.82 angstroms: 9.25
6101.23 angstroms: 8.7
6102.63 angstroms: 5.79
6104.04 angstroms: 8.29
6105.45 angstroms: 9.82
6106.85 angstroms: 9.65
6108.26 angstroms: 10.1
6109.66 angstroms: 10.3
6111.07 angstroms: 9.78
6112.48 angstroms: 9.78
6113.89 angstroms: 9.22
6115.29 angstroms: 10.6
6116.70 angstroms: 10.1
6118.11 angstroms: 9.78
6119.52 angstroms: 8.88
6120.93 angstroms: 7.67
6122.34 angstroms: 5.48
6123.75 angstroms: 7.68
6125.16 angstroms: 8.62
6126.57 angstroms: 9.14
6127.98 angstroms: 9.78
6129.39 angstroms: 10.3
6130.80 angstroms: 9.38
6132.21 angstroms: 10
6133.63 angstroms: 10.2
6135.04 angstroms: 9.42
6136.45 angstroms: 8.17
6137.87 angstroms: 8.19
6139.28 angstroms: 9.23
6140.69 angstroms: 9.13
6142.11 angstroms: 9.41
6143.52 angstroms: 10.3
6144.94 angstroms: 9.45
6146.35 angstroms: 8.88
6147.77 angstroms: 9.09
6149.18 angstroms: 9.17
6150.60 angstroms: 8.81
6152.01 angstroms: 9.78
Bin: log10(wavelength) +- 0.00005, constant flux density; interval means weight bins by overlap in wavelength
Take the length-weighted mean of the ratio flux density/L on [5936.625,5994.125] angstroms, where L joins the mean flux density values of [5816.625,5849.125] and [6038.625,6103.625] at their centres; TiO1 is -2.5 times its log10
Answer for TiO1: 0.16 mag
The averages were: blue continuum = 8.9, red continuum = 9.1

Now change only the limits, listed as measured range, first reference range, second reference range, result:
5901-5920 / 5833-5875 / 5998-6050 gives 0.16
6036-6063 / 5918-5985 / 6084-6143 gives -0.07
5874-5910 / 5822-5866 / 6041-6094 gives 0.46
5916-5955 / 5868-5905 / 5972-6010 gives -0.14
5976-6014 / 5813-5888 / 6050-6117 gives 0.08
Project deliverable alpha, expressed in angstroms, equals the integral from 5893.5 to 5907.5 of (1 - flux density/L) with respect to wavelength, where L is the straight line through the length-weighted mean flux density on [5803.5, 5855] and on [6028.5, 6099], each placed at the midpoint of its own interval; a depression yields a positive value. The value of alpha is 5.3 angstroms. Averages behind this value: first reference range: 8.83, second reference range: 9.21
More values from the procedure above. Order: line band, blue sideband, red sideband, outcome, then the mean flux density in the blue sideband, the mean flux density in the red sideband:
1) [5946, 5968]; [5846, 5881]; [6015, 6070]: 2.2 angstroms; 7.9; 9.04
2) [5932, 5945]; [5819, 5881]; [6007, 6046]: 0.9 angstroms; 8.35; 8.81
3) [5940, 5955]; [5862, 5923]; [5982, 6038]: -0.7 angstroms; 6.51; 8.49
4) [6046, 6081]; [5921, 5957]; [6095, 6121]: -1.2 angstroms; 7.77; 9.29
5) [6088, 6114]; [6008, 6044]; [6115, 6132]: -0.4 angstroms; 8.76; 8.94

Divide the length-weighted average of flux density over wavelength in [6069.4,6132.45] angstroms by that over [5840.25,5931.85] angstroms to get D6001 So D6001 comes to 1.3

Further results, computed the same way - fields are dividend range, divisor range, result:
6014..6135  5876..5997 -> 1.27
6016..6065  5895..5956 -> 1.23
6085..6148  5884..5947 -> 1.35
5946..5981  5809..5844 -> 0.86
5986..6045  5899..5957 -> 1.14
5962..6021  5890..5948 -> 1.16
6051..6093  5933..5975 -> 1.17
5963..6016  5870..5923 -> 1.28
